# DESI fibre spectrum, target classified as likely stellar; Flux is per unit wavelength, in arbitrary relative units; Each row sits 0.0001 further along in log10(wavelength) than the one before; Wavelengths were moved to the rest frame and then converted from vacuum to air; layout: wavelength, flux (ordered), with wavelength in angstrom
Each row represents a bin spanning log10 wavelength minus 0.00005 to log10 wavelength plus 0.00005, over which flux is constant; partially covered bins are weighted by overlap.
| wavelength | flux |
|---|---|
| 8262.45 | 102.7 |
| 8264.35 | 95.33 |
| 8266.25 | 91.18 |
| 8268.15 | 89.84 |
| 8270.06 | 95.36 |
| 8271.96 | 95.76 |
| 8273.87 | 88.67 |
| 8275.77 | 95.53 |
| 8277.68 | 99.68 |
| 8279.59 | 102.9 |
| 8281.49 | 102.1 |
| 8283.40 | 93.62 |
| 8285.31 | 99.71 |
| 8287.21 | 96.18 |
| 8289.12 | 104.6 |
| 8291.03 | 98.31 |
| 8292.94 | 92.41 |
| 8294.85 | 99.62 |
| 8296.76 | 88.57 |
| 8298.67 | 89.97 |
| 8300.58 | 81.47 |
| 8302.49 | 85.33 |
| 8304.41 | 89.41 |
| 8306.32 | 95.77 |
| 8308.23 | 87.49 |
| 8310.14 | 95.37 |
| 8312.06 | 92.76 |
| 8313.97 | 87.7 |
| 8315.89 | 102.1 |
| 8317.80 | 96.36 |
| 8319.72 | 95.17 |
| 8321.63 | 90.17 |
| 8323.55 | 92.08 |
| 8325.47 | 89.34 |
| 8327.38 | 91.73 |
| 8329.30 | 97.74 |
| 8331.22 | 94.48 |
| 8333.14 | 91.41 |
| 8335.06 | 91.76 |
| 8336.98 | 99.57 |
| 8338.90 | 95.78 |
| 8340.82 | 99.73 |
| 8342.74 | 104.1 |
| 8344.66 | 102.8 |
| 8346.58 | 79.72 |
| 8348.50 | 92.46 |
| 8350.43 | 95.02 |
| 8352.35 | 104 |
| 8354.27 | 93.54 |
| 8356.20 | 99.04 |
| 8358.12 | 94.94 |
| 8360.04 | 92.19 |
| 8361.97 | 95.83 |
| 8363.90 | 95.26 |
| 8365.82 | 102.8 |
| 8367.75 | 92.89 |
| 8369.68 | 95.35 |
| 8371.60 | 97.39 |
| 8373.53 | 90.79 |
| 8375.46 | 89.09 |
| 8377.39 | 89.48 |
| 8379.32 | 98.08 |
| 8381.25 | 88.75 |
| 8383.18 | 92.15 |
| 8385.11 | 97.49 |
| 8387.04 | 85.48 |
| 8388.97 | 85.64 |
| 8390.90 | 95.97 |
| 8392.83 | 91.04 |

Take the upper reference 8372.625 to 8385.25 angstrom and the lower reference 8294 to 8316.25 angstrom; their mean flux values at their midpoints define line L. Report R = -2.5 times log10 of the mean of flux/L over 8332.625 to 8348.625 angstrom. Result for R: -0.05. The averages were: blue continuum 91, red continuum 91.9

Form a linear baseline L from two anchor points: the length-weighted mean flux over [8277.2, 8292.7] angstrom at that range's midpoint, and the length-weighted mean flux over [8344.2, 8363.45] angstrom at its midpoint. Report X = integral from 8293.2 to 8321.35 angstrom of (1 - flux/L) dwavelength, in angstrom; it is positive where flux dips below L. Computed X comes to 1.7 angstrom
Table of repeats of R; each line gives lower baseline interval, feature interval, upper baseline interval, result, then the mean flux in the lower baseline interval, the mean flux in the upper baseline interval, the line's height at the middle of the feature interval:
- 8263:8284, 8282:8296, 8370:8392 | -0.03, 95.6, 92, 95.1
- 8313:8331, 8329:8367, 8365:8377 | -0.02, 93.6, 94.3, 94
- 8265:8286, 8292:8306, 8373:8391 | 0.06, 95.8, 91.1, 94.8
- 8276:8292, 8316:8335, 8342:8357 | 0.04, 99.4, 96.2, 97.4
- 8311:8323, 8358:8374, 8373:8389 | -0.04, 93.9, 91.1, 91.7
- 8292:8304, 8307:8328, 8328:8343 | 0.00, 89.5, 96.3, 93.1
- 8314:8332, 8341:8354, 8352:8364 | -0.01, 94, 96.1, 95.4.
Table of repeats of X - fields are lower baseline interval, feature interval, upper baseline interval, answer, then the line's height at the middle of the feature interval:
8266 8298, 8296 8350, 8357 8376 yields 1.47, 95.5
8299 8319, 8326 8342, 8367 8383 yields -0.59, 91.9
